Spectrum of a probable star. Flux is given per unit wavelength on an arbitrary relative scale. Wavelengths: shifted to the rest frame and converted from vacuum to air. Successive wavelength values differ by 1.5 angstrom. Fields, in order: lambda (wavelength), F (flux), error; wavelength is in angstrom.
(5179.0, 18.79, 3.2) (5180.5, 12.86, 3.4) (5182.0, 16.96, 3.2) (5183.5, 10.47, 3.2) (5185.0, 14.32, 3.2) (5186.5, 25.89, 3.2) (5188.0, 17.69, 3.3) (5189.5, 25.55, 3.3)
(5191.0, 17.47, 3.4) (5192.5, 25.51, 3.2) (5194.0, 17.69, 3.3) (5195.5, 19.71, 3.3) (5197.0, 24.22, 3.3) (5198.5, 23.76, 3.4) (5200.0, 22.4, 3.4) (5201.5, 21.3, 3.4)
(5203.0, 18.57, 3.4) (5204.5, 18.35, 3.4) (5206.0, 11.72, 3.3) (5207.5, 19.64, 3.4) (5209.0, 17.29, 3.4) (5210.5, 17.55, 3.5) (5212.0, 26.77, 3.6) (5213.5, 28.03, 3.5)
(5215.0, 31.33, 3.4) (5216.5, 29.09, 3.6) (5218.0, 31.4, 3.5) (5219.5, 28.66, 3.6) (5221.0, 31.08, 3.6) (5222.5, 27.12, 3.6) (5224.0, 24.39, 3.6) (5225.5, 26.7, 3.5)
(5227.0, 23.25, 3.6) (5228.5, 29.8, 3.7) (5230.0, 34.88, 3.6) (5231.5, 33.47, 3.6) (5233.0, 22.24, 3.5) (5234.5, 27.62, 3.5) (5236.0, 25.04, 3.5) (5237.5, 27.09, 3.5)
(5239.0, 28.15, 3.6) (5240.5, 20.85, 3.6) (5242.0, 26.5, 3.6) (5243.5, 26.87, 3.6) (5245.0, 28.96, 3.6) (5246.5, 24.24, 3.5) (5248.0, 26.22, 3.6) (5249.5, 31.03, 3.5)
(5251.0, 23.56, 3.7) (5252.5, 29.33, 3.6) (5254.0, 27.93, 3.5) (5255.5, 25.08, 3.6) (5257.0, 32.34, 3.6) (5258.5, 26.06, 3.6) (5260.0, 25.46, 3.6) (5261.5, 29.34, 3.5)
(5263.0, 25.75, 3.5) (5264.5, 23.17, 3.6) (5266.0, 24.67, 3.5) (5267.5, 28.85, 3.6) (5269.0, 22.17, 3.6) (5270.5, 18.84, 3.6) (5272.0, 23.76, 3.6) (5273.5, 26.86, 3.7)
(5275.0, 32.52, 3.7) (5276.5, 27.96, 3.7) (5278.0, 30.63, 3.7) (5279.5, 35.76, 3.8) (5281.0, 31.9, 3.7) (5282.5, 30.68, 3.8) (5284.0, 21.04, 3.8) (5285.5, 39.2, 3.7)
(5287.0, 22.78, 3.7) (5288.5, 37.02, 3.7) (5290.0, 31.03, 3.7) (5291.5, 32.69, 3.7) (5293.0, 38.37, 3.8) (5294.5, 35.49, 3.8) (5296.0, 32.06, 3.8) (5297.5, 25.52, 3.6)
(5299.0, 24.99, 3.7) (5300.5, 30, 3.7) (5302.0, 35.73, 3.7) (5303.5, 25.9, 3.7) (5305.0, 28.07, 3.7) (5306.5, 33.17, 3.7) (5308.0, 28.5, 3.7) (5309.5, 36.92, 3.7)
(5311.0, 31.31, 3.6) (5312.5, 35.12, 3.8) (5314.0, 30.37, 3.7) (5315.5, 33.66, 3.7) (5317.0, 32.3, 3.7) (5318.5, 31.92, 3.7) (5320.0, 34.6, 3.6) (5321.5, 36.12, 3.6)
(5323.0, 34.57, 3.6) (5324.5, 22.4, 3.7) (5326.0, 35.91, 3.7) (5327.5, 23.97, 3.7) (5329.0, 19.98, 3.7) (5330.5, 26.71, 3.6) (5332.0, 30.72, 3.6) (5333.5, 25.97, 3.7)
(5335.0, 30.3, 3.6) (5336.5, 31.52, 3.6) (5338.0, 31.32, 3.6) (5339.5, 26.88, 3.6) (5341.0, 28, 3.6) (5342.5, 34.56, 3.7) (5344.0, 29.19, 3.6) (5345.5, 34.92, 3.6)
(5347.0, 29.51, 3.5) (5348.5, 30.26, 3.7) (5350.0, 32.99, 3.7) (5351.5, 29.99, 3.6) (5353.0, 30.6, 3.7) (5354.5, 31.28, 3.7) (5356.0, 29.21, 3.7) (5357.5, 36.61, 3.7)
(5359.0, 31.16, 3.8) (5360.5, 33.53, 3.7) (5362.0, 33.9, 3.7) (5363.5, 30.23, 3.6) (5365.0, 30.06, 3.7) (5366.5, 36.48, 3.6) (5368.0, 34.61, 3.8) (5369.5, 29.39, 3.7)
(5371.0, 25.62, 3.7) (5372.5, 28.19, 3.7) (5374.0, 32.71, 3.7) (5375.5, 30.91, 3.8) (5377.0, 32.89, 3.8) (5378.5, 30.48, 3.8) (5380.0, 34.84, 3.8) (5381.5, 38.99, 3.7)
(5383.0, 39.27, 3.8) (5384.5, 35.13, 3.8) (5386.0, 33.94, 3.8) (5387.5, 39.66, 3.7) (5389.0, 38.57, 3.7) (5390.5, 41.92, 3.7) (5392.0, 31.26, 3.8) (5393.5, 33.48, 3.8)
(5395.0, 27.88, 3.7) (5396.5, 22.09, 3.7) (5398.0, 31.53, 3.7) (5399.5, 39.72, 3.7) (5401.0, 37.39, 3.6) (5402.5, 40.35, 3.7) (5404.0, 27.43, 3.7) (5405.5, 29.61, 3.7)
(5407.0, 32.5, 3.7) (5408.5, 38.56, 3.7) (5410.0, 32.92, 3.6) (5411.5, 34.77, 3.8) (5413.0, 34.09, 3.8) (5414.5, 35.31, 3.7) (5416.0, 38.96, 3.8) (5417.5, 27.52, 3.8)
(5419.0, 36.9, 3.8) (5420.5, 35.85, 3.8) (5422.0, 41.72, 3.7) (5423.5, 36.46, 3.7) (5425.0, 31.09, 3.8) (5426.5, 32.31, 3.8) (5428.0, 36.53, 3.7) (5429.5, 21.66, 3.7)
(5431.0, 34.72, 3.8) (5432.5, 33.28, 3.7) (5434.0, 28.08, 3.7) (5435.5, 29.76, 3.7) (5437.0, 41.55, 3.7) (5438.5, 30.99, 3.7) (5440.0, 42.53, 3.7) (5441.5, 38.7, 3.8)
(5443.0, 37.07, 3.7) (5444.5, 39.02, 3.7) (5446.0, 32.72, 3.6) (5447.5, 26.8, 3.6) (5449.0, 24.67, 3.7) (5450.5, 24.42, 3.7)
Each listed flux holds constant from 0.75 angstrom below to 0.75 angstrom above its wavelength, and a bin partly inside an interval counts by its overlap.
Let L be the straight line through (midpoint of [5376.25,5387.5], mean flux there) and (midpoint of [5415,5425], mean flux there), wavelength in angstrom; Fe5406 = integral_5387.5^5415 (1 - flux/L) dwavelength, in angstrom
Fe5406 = 1.24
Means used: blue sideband 35.4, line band 34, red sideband 35.8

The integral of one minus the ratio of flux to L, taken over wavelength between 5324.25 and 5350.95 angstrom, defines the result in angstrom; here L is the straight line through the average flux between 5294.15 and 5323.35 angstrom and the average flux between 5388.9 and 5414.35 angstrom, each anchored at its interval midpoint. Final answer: 2.5 angstrom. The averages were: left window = 31.7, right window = 33.7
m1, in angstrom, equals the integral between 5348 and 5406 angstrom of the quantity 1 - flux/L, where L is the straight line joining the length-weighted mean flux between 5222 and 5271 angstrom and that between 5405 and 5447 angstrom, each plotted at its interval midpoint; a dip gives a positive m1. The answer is -1.1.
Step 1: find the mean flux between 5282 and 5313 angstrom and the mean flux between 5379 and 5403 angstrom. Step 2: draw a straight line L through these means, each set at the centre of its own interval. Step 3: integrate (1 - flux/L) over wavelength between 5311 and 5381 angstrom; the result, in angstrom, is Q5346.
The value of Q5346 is 4.74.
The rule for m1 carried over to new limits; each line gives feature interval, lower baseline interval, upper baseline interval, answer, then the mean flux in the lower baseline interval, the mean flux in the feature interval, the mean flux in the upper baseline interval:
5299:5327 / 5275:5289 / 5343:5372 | -0.62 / 30.8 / 31.8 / 31.6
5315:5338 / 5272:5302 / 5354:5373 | 0.86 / 30.8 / 30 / 31.6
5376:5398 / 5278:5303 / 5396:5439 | -0.71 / 31.4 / 34.2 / 33.7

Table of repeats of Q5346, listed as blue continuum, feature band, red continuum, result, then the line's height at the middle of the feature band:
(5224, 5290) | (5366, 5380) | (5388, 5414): 0.54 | 32.6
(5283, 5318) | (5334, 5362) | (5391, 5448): 0.96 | 32.3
